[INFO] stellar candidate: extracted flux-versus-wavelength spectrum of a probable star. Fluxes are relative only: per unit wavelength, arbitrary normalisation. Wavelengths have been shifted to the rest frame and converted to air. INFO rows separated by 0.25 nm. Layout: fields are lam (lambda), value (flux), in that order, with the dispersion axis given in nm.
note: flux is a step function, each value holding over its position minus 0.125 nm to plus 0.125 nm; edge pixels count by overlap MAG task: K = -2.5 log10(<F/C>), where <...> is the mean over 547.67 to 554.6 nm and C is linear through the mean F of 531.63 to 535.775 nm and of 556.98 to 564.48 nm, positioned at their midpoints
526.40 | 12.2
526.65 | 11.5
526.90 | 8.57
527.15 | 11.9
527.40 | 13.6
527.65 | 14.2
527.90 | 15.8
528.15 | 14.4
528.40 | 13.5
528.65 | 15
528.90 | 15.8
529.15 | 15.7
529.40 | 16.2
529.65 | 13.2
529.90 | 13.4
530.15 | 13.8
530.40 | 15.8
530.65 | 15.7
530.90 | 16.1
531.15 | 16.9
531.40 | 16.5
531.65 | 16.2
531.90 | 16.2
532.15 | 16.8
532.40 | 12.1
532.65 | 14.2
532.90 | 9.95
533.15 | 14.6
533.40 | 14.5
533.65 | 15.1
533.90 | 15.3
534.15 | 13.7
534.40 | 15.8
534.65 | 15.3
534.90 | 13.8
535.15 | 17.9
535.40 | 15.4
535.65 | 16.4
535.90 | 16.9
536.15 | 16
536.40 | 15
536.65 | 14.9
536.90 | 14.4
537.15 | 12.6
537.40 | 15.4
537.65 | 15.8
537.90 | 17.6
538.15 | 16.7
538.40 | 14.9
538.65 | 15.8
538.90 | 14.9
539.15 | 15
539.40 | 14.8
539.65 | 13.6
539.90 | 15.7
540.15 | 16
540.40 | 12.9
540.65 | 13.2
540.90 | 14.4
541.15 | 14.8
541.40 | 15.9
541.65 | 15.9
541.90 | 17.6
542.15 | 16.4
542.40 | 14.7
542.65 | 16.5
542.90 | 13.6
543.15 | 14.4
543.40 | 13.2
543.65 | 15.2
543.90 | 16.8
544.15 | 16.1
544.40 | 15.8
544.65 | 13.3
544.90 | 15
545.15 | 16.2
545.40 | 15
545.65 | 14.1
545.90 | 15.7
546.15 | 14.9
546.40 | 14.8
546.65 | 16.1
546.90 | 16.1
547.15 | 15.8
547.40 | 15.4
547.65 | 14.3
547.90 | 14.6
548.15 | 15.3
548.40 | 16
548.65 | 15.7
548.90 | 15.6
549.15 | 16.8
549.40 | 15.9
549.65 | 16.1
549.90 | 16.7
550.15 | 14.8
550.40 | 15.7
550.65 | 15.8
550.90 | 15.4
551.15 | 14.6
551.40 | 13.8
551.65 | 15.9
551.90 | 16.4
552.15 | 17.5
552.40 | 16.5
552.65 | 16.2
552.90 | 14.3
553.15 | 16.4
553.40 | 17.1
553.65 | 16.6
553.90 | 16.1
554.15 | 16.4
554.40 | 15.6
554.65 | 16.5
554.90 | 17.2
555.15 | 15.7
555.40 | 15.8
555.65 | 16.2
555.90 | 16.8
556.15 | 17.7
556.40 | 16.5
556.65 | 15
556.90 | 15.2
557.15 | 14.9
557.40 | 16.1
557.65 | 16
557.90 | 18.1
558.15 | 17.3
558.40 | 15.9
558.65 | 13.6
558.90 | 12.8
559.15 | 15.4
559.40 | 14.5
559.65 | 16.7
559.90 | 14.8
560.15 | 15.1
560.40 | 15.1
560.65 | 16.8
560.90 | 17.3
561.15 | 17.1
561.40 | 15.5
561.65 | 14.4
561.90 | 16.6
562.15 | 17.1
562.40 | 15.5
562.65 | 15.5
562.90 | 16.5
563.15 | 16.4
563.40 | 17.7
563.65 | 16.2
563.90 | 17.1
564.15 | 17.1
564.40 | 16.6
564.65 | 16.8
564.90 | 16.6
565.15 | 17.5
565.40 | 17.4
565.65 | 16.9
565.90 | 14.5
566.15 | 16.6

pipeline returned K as -0.02 mag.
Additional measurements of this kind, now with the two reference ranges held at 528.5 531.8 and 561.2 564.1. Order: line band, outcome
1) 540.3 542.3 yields 0.04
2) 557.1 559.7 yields 0.04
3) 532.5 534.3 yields 0.12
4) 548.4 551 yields 0.00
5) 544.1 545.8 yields 0.05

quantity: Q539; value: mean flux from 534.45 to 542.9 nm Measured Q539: 15.3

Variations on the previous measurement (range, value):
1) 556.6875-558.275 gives 16.2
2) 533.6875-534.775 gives 15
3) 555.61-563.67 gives 15.9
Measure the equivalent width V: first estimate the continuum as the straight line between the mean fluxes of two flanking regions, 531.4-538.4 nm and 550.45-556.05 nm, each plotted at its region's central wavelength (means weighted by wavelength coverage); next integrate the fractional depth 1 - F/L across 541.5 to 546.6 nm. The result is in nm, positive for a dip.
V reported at 0.10 nm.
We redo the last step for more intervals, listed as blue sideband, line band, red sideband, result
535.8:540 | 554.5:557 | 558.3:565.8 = -0.062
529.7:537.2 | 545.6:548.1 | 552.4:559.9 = 0.058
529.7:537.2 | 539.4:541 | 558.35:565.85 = 0.099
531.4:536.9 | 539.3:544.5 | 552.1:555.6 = 0.140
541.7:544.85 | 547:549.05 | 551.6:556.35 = 0.054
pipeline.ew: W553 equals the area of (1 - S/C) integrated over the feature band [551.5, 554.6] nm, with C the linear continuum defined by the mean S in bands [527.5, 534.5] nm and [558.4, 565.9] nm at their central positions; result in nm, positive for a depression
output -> -0.10 nm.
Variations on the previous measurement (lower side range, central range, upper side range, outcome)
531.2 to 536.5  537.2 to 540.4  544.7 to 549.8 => -0.018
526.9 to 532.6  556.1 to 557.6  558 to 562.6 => -0.025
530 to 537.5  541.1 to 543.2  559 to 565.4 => -0.022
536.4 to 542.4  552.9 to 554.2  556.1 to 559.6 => -0.067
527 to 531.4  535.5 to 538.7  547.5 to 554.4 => -0.088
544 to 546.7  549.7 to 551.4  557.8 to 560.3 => -0.016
